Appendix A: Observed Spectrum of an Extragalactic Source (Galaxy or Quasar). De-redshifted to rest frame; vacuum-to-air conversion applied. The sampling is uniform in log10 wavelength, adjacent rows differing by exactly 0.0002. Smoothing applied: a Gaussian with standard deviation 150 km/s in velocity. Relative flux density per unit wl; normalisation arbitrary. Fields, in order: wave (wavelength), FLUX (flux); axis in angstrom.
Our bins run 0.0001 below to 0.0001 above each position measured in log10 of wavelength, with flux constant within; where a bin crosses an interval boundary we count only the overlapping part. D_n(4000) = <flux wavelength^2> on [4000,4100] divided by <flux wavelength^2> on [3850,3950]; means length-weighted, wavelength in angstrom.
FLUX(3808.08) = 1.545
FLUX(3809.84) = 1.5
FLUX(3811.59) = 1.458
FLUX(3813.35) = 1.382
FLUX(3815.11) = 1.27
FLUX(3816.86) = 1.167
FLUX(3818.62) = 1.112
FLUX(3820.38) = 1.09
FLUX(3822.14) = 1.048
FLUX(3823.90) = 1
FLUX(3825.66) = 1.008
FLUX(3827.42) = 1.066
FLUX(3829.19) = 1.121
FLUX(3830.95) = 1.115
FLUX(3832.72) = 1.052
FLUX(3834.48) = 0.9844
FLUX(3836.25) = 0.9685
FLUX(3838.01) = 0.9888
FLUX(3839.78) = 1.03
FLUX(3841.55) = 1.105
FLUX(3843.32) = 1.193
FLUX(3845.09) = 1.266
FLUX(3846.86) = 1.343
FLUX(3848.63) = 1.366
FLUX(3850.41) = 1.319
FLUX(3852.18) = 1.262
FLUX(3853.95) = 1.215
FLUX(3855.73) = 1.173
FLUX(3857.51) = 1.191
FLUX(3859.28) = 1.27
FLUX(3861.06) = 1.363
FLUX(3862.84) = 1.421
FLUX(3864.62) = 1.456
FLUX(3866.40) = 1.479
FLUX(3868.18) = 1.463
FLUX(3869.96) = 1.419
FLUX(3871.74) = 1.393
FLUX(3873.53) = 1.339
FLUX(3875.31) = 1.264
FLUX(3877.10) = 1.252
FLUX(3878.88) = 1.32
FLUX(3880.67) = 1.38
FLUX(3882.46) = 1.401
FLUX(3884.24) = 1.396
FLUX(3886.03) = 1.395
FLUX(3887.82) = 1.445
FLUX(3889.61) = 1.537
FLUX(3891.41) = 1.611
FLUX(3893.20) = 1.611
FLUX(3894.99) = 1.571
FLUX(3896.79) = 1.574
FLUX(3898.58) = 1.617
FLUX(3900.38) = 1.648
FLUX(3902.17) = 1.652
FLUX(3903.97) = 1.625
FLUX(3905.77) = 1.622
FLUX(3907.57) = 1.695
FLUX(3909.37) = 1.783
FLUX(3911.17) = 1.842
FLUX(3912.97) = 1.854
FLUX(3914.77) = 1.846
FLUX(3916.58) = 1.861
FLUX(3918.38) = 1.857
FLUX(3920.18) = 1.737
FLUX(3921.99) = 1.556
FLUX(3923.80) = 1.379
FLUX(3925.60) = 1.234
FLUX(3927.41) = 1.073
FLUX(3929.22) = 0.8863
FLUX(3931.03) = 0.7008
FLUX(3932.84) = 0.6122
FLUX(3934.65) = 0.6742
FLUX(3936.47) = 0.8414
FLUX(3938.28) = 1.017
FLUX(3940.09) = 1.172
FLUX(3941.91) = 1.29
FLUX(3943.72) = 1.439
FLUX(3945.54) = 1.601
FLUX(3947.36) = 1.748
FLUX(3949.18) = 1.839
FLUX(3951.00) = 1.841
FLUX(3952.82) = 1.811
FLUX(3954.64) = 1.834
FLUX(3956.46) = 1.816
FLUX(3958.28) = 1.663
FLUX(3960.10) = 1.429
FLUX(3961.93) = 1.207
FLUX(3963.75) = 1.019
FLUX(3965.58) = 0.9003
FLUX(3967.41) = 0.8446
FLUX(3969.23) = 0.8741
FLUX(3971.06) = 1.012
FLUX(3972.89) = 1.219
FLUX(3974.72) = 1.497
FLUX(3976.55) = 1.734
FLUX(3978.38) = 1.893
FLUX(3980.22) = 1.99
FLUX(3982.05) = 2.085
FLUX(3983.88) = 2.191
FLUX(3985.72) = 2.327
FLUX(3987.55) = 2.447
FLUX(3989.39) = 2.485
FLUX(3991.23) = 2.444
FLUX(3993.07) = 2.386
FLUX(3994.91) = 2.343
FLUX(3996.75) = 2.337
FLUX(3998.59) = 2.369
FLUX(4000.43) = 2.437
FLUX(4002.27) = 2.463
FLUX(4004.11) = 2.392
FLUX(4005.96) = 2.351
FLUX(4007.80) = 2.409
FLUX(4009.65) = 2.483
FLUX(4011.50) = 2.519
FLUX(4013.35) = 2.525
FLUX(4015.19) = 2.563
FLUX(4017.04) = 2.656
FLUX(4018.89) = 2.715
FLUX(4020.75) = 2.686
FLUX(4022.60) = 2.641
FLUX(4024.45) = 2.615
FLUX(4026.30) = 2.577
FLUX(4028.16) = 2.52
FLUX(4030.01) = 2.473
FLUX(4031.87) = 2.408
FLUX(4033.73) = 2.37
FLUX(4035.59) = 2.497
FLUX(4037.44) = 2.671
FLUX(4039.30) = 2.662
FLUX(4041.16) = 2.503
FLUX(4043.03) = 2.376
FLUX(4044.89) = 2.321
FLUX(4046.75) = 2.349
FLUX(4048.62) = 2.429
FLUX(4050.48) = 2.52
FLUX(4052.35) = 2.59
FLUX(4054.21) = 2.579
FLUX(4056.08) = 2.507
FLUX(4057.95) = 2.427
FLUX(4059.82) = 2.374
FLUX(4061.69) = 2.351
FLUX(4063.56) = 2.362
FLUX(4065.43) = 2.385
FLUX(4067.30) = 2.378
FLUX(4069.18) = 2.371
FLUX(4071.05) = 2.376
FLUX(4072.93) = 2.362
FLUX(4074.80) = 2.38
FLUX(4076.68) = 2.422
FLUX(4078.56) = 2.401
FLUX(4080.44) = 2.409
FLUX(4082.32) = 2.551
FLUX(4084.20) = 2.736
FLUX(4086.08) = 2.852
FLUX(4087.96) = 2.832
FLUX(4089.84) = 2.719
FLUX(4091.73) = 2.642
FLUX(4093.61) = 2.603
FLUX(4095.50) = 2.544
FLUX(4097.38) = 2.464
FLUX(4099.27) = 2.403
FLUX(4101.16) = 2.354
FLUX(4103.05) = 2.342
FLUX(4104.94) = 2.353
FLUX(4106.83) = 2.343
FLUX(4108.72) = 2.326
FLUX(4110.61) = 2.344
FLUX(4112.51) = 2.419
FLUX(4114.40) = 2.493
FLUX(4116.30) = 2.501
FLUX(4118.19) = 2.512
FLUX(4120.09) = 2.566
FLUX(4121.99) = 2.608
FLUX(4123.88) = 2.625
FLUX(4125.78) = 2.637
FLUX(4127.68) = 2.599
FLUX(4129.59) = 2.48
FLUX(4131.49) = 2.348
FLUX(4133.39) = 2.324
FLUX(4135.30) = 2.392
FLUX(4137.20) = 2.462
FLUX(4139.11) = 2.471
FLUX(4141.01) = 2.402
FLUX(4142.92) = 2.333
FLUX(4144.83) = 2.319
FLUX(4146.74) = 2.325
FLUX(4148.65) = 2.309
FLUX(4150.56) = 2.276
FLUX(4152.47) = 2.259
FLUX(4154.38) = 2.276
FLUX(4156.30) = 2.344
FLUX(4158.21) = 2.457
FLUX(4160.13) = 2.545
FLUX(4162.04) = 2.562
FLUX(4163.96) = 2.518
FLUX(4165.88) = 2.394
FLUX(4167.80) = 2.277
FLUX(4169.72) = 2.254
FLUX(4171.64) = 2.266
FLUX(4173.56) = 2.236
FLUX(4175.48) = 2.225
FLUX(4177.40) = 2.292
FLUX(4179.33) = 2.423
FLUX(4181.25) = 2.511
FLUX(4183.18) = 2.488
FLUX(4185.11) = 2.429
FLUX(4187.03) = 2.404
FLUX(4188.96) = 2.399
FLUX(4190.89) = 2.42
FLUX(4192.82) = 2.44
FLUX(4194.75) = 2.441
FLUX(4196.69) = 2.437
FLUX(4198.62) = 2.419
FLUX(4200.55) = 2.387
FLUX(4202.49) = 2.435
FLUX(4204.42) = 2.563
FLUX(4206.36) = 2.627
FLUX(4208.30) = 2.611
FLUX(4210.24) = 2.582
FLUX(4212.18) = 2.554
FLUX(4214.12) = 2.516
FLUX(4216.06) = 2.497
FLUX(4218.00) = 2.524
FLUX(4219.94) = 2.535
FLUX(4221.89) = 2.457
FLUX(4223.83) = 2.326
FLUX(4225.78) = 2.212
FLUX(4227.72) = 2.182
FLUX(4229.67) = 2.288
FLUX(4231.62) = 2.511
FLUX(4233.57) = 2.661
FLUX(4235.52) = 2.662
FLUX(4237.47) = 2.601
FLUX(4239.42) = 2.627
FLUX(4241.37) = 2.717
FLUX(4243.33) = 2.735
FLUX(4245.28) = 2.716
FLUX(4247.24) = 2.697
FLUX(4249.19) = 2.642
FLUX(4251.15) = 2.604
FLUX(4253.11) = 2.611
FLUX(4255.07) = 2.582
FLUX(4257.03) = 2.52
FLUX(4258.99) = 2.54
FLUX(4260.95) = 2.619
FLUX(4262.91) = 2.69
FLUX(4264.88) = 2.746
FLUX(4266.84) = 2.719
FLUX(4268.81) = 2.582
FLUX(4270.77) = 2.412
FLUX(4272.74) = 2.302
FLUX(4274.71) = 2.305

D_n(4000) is 1.91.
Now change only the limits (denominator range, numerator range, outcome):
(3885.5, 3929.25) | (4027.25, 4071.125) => 1.65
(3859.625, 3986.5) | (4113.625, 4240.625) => 1.88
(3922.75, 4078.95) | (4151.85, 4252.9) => 1.34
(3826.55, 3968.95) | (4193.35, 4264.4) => 2.18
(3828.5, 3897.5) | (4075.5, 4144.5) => 2.15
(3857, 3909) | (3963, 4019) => 1.48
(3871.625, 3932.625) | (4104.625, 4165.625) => 1.83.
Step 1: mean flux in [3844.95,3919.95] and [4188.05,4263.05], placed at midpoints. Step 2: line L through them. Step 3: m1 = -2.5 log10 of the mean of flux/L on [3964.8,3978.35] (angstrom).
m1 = 0.413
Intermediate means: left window 1.49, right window 2.53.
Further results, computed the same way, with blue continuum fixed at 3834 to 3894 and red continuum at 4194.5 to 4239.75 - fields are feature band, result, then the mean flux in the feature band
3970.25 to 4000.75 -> -0.20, 2.07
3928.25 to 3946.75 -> 0.45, 1.04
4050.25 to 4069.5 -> -0.24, 2.44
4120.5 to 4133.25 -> -0.16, 2.54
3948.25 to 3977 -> 0.17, 1.4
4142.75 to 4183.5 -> -0.02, 2.36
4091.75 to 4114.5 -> -0.15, 2.42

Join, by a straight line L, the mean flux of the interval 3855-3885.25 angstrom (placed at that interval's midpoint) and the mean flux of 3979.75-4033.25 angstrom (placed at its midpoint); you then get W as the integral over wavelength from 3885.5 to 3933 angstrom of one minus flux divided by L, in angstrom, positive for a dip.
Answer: 3.57 angstrom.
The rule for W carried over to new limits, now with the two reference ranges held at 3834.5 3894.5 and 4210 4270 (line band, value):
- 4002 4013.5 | -4.2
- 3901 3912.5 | -2.0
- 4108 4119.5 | -1.6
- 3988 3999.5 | -4.3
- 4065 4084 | -3.8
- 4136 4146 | -0.7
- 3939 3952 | 0.3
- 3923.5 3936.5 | 5.3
